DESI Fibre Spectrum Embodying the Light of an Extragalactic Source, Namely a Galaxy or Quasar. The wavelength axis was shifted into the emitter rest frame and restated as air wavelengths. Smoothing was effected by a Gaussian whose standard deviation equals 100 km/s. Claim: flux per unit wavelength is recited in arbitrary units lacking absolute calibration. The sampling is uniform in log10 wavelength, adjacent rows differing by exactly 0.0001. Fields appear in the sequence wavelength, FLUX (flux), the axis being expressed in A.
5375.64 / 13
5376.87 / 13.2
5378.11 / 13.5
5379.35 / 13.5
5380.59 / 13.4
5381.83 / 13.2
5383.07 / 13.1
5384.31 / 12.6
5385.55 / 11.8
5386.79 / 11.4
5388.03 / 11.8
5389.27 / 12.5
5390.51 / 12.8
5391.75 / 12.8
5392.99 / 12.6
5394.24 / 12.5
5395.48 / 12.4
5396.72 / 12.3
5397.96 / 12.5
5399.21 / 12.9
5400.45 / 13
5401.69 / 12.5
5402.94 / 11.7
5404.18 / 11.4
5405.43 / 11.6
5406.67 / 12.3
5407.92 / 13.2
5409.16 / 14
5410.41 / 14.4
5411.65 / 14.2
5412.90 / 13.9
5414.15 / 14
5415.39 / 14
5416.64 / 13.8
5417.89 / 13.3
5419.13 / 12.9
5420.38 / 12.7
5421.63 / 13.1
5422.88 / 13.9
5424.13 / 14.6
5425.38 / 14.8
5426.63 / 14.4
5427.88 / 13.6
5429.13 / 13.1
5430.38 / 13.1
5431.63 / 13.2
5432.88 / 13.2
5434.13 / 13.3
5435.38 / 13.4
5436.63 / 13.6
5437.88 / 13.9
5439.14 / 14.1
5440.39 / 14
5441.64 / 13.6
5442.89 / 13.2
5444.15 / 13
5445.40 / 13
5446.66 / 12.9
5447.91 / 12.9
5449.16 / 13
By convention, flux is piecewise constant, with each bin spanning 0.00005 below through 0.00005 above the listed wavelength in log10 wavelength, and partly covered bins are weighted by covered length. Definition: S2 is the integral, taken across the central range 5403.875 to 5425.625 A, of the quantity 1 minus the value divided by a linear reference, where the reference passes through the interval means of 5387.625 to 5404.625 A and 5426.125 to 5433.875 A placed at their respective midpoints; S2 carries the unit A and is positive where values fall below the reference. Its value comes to -0.8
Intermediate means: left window 12.4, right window 13.4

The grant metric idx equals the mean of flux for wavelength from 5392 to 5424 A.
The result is 13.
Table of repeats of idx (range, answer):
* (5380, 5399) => 12.5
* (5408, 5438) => 13.7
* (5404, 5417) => 13.4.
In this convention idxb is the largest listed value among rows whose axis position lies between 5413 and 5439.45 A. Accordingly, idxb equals 14.8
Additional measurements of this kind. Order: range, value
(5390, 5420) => 14.4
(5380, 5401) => 13.4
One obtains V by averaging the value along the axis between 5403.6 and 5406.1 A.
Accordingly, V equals 11.5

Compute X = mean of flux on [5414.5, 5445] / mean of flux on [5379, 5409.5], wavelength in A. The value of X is 1.08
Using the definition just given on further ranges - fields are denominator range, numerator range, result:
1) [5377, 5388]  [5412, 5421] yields 1.06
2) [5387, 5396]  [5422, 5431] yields 1.12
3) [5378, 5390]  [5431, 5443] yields 1.07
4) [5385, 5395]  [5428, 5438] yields 1.09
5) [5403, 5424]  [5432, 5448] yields 1.01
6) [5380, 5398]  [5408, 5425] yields 1.10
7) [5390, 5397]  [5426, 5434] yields 1.07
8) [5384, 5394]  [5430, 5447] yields 1.09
